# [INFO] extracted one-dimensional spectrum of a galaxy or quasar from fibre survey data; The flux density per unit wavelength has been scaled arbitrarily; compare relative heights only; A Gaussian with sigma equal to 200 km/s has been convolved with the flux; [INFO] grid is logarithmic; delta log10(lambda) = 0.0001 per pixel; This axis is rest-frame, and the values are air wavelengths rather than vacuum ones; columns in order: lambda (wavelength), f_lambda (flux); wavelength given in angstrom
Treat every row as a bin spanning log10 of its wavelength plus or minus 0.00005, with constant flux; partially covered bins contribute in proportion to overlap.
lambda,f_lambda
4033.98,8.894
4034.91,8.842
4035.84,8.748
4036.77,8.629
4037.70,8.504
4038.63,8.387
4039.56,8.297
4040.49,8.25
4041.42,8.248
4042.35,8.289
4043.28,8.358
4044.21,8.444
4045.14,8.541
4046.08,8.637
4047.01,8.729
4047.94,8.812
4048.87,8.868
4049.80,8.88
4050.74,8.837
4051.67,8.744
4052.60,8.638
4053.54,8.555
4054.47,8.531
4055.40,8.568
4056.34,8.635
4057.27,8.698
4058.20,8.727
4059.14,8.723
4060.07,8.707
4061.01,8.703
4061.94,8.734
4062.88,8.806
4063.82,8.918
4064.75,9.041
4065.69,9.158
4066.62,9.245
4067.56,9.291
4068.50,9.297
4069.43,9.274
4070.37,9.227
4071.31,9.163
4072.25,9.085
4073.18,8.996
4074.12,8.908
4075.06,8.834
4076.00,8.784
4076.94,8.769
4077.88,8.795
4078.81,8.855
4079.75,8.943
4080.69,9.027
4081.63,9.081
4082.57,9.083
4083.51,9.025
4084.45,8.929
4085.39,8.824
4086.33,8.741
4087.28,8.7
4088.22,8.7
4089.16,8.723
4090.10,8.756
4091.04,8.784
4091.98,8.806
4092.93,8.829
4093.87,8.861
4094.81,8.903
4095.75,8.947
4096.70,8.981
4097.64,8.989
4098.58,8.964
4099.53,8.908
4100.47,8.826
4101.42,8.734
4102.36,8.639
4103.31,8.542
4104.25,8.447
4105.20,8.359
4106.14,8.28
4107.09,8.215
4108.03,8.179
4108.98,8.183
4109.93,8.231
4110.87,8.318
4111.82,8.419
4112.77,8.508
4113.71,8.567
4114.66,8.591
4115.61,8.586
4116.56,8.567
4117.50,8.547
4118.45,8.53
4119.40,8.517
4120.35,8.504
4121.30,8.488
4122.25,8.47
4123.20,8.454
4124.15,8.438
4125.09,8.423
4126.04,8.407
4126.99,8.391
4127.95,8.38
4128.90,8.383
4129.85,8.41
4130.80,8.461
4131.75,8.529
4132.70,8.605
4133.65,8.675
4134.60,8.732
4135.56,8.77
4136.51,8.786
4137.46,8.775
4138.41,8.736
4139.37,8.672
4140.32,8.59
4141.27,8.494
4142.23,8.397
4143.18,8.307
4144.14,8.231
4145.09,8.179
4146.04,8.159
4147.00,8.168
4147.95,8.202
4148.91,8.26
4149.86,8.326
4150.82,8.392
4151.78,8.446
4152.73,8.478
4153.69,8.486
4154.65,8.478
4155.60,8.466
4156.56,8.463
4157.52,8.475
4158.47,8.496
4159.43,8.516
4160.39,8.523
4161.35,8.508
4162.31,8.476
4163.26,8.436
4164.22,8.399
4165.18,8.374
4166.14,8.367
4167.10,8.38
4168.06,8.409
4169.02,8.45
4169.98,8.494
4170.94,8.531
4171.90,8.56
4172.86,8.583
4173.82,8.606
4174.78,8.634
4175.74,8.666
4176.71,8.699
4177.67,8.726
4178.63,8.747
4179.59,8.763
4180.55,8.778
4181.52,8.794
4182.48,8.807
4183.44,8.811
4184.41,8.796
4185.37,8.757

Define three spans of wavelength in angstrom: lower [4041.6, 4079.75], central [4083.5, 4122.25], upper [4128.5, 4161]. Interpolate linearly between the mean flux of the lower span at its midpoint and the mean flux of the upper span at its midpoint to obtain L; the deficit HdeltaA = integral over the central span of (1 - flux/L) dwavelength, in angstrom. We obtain 0.1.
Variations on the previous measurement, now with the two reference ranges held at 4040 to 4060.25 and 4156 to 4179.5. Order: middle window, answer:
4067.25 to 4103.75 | -1.4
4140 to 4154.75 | 0.3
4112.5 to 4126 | 0.1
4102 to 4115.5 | 0.3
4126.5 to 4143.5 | 0.0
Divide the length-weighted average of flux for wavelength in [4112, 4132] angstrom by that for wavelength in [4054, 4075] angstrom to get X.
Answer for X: 0.95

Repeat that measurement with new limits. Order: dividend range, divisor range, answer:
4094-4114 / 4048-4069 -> 0.97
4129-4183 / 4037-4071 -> 0.98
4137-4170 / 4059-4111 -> 0.96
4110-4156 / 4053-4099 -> 0.95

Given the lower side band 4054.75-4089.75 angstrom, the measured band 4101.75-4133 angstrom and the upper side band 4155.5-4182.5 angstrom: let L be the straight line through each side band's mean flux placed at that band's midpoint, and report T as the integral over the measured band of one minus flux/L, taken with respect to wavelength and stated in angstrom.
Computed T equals 1.08 angstrom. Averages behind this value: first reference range 8.91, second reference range 8.55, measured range 8.44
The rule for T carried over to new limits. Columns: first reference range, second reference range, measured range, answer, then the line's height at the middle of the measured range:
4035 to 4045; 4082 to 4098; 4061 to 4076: -0.6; 8.68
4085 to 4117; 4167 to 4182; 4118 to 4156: 0.7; 8.63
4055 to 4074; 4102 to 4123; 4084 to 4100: -0.3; 8.66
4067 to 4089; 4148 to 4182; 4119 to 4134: 0.4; 8.71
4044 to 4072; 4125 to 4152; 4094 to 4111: 0.1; 8.63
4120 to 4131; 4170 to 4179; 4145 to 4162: 0.3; 8.55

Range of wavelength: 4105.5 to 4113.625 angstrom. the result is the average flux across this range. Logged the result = 8.31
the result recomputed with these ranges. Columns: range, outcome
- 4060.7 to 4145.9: 8.7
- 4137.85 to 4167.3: 8.42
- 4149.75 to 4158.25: 8.45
